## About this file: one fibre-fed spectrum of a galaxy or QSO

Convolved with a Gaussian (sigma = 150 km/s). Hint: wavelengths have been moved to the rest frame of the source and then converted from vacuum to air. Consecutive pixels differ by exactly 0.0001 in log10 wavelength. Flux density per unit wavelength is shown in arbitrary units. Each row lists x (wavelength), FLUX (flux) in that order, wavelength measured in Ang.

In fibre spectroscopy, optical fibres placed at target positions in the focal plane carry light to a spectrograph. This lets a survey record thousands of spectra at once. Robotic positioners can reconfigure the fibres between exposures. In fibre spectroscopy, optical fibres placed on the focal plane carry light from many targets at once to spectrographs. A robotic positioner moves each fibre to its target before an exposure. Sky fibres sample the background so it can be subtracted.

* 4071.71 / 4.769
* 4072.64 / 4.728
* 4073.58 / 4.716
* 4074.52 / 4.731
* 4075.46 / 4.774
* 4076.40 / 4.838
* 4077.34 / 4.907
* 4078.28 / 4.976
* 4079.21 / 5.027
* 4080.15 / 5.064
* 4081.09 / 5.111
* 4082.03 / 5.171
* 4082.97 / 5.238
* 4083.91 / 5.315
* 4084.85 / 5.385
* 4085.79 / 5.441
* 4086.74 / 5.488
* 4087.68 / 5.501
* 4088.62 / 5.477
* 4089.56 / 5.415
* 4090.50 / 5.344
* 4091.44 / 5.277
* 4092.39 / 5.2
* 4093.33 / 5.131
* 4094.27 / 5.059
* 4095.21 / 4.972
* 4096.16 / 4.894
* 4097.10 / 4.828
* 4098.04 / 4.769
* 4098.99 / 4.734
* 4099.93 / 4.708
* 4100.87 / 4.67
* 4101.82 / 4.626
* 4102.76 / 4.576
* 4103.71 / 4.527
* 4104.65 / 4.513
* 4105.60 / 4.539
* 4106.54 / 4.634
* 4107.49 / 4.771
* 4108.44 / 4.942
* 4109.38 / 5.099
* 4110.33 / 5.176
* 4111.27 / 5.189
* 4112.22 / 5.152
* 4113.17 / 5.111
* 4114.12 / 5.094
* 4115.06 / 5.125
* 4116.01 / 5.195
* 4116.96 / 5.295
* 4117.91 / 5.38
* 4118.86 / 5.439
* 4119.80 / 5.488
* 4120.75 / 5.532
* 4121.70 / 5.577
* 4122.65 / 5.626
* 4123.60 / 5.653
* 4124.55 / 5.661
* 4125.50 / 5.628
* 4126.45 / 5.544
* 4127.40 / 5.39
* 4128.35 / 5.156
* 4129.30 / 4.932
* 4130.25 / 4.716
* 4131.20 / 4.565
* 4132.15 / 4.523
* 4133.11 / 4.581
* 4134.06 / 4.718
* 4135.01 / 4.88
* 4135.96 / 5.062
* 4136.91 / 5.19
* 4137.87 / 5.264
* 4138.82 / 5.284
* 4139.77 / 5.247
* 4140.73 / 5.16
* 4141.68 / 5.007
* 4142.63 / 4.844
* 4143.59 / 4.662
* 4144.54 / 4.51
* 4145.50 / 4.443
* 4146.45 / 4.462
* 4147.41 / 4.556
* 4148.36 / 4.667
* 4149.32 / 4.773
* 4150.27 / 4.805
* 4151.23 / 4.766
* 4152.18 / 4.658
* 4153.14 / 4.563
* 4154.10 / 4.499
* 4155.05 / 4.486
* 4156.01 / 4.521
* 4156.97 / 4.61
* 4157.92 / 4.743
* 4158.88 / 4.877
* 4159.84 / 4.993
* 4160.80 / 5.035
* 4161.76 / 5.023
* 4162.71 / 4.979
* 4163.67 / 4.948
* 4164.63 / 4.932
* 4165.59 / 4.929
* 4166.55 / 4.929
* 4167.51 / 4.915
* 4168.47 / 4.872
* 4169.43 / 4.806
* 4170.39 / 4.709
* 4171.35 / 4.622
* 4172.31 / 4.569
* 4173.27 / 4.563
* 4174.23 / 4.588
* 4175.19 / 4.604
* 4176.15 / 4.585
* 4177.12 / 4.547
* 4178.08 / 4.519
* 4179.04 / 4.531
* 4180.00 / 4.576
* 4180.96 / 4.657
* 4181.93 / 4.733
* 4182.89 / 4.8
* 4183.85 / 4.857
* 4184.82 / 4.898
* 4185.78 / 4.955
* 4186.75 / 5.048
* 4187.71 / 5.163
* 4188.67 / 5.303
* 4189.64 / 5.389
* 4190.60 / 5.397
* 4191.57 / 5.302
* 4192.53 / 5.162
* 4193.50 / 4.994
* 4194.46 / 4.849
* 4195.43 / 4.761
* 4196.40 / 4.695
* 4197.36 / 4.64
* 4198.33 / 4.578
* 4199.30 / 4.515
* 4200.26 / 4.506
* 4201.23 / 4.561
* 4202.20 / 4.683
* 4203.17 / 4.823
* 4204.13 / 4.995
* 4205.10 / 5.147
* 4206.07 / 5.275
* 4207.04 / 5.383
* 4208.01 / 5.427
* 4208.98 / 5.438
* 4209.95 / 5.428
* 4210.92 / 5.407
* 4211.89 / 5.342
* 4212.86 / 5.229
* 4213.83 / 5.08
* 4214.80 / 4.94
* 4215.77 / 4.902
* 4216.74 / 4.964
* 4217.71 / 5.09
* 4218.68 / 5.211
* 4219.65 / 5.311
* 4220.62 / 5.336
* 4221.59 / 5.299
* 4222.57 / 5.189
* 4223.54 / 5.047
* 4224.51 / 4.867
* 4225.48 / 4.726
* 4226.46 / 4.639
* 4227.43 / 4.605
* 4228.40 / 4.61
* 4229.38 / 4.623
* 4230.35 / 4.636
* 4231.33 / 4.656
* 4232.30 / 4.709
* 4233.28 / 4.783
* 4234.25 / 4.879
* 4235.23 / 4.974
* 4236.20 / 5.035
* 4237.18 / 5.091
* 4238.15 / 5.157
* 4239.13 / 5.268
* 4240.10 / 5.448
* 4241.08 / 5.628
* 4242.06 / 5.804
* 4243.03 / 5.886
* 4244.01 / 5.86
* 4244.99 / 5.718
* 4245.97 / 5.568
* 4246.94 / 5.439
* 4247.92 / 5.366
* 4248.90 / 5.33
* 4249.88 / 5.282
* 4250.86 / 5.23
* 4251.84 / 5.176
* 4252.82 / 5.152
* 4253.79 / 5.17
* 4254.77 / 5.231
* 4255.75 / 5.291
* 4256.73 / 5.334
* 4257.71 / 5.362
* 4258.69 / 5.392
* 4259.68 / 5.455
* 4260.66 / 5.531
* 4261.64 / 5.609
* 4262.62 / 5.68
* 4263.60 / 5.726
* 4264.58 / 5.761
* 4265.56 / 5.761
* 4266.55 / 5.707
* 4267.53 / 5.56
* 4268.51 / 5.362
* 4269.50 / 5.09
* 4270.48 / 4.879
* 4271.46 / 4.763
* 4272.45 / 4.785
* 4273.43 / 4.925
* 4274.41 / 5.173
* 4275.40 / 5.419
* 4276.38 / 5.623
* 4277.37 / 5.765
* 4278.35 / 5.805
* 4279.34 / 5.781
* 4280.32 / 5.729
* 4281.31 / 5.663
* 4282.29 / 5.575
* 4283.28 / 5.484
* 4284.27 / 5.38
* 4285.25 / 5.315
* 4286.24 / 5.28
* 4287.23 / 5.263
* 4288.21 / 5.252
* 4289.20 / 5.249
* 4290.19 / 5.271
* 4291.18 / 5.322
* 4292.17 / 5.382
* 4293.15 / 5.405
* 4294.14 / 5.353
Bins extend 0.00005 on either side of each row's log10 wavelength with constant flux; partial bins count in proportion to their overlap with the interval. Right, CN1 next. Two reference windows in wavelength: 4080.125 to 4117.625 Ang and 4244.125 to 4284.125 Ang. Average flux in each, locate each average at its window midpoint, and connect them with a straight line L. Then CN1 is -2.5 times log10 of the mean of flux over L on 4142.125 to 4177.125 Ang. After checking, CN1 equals 0.10 mag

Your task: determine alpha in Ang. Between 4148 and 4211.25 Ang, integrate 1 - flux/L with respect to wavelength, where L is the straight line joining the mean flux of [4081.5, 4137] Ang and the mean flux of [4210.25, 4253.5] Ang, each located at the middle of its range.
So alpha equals 3.4 Ang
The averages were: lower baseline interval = 5.1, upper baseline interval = 5.15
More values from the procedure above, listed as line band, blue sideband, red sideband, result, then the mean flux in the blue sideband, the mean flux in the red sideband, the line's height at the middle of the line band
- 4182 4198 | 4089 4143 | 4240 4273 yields 0.8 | 5.07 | 5.42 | 5.25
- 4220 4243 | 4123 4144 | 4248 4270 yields 1.4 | 5.08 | 5.42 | 5.34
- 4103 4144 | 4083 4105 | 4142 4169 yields -1.6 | 5.04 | 4.75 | 4.9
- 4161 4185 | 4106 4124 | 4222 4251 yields 2.0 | 5.23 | 5.13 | 5.18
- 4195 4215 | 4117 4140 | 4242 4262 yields 1.3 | 5.21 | 5.43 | 5.35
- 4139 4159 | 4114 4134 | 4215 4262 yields 2.0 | 5.23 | 5.18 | 5.22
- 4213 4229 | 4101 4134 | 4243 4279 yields 1.0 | 5.08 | 5.4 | 5.31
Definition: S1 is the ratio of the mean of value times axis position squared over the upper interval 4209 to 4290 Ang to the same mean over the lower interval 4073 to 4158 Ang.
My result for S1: 1.13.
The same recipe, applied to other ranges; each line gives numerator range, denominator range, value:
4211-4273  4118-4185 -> 1.12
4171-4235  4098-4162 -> 1.03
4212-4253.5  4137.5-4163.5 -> 1.12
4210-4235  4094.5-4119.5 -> 1.07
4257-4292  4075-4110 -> 1.18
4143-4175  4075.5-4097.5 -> 0.95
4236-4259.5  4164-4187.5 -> 1.17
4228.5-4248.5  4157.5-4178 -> 1.13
